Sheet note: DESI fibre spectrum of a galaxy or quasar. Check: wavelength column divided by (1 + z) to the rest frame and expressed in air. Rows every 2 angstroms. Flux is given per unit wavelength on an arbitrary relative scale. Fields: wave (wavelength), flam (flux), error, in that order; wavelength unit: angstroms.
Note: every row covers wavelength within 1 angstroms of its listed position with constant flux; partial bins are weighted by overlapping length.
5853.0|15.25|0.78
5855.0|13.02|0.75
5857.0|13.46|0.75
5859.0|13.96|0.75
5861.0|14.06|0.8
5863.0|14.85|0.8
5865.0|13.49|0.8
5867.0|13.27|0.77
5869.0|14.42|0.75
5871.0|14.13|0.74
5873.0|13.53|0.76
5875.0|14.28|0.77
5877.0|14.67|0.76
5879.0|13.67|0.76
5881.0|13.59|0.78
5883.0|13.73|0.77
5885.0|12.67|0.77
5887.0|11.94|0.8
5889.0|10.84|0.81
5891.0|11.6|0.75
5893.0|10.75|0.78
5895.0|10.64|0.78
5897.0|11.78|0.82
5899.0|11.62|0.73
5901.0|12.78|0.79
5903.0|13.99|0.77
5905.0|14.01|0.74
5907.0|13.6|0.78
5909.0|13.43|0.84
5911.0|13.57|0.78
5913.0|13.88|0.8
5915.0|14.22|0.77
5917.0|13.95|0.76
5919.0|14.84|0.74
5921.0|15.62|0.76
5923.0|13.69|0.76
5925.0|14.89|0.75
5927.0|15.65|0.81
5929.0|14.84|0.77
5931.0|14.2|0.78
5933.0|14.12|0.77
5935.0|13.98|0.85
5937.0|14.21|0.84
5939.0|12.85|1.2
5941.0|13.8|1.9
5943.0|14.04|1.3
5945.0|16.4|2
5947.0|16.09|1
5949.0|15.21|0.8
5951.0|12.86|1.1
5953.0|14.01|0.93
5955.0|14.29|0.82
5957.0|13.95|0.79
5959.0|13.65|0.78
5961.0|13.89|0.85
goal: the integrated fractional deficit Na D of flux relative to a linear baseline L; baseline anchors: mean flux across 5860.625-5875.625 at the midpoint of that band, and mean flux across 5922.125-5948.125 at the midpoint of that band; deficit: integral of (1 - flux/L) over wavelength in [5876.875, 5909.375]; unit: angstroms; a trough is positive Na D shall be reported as 3.7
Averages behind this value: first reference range 14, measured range 12.6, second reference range 14.5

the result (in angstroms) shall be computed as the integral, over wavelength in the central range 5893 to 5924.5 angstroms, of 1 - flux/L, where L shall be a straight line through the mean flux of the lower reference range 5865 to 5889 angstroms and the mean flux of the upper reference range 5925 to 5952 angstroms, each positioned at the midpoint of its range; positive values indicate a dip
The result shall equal 1.5 angstroms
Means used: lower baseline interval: 13.5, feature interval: 13.4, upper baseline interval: 14.5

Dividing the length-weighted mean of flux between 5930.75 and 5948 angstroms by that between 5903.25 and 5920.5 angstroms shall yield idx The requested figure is 1.03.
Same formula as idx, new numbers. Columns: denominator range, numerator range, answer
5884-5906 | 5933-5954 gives 1.19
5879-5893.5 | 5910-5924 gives 1.16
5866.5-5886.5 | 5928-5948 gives 1.05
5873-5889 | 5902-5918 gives 1.04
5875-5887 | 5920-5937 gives 1.08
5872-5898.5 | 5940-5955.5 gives 1.16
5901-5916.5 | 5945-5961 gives 1.05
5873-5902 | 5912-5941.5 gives 1.15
